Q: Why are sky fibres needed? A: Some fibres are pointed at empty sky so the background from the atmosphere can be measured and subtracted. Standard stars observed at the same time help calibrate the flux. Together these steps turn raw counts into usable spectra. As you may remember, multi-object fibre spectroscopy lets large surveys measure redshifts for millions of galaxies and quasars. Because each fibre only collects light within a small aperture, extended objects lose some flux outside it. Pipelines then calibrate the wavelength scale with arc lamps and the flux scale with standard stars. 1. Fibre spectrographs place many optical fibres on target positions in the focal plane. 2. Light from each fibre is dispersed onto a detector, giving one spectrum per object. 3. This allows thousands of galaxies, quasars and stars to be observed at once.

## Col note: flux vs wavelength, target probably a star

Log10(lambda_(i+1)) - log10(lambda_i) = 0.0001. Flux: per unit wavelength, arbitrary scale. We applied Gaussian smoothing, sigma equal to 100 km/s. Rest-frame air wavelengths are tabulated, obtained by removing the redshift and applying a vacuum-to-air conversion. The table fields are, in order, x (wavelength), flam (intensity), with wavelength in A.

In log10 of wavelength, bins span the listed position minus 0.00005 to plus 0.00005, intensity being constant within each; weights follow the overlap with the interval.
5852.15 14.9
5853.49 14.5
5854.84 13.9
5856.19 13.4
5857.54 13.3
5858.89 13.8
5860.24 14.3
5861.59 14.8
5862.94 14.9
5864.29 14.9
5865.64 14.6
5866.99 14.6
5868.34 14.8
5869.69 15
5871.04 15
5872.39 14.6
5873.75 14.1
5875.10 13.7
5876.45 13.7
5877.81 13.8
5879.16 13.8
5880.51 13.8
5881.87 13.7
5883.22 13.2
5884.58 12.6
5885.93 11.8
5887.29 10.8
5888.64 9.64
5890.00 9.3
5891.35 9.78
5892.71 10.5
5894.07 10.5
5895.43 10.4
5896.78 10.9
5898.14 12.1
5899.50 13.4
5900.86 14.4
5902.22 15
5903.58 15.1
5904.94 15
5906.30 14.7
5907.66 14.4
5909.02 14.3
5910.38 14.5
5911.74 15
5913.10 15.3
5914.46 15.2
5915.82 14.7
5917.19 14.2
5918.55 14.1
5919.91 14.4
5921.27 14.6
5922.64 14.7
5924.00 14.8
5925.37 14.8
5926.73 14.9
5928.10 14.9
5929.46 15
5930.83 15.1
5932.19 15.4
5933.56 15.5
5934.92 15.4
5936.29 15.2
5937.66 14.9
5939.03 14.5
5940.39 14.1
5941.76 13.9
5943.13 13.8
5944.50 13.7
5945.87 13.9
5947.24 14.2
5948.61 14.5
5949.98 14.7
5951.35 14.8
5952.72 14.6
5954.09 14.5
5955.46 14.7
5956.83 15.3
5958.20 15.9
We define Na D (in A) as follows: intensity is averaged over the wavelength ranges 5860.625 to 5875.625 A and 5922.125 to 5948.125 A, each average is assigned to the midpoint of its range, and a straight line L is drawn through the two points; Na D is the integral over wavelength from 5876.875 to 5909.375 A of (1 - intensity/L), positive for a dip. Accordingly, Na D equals 4.52 A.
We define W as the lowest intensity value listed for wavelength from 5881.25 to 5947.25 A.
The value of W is 9.3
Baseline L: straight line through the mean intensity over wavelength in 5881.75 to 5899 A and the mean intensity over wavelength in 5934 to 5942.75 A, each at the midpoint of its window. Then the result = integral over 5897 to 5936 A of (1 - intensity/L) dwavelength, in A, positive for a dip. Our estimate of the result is -4.9 A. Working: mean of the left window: 11.1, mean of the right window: 14.7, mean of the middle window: 14.6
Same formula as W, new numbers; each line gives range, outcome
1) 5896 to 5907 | 10.9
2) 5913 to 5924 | 14.1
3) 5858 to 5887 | 11.8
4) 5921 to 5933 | 14.6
